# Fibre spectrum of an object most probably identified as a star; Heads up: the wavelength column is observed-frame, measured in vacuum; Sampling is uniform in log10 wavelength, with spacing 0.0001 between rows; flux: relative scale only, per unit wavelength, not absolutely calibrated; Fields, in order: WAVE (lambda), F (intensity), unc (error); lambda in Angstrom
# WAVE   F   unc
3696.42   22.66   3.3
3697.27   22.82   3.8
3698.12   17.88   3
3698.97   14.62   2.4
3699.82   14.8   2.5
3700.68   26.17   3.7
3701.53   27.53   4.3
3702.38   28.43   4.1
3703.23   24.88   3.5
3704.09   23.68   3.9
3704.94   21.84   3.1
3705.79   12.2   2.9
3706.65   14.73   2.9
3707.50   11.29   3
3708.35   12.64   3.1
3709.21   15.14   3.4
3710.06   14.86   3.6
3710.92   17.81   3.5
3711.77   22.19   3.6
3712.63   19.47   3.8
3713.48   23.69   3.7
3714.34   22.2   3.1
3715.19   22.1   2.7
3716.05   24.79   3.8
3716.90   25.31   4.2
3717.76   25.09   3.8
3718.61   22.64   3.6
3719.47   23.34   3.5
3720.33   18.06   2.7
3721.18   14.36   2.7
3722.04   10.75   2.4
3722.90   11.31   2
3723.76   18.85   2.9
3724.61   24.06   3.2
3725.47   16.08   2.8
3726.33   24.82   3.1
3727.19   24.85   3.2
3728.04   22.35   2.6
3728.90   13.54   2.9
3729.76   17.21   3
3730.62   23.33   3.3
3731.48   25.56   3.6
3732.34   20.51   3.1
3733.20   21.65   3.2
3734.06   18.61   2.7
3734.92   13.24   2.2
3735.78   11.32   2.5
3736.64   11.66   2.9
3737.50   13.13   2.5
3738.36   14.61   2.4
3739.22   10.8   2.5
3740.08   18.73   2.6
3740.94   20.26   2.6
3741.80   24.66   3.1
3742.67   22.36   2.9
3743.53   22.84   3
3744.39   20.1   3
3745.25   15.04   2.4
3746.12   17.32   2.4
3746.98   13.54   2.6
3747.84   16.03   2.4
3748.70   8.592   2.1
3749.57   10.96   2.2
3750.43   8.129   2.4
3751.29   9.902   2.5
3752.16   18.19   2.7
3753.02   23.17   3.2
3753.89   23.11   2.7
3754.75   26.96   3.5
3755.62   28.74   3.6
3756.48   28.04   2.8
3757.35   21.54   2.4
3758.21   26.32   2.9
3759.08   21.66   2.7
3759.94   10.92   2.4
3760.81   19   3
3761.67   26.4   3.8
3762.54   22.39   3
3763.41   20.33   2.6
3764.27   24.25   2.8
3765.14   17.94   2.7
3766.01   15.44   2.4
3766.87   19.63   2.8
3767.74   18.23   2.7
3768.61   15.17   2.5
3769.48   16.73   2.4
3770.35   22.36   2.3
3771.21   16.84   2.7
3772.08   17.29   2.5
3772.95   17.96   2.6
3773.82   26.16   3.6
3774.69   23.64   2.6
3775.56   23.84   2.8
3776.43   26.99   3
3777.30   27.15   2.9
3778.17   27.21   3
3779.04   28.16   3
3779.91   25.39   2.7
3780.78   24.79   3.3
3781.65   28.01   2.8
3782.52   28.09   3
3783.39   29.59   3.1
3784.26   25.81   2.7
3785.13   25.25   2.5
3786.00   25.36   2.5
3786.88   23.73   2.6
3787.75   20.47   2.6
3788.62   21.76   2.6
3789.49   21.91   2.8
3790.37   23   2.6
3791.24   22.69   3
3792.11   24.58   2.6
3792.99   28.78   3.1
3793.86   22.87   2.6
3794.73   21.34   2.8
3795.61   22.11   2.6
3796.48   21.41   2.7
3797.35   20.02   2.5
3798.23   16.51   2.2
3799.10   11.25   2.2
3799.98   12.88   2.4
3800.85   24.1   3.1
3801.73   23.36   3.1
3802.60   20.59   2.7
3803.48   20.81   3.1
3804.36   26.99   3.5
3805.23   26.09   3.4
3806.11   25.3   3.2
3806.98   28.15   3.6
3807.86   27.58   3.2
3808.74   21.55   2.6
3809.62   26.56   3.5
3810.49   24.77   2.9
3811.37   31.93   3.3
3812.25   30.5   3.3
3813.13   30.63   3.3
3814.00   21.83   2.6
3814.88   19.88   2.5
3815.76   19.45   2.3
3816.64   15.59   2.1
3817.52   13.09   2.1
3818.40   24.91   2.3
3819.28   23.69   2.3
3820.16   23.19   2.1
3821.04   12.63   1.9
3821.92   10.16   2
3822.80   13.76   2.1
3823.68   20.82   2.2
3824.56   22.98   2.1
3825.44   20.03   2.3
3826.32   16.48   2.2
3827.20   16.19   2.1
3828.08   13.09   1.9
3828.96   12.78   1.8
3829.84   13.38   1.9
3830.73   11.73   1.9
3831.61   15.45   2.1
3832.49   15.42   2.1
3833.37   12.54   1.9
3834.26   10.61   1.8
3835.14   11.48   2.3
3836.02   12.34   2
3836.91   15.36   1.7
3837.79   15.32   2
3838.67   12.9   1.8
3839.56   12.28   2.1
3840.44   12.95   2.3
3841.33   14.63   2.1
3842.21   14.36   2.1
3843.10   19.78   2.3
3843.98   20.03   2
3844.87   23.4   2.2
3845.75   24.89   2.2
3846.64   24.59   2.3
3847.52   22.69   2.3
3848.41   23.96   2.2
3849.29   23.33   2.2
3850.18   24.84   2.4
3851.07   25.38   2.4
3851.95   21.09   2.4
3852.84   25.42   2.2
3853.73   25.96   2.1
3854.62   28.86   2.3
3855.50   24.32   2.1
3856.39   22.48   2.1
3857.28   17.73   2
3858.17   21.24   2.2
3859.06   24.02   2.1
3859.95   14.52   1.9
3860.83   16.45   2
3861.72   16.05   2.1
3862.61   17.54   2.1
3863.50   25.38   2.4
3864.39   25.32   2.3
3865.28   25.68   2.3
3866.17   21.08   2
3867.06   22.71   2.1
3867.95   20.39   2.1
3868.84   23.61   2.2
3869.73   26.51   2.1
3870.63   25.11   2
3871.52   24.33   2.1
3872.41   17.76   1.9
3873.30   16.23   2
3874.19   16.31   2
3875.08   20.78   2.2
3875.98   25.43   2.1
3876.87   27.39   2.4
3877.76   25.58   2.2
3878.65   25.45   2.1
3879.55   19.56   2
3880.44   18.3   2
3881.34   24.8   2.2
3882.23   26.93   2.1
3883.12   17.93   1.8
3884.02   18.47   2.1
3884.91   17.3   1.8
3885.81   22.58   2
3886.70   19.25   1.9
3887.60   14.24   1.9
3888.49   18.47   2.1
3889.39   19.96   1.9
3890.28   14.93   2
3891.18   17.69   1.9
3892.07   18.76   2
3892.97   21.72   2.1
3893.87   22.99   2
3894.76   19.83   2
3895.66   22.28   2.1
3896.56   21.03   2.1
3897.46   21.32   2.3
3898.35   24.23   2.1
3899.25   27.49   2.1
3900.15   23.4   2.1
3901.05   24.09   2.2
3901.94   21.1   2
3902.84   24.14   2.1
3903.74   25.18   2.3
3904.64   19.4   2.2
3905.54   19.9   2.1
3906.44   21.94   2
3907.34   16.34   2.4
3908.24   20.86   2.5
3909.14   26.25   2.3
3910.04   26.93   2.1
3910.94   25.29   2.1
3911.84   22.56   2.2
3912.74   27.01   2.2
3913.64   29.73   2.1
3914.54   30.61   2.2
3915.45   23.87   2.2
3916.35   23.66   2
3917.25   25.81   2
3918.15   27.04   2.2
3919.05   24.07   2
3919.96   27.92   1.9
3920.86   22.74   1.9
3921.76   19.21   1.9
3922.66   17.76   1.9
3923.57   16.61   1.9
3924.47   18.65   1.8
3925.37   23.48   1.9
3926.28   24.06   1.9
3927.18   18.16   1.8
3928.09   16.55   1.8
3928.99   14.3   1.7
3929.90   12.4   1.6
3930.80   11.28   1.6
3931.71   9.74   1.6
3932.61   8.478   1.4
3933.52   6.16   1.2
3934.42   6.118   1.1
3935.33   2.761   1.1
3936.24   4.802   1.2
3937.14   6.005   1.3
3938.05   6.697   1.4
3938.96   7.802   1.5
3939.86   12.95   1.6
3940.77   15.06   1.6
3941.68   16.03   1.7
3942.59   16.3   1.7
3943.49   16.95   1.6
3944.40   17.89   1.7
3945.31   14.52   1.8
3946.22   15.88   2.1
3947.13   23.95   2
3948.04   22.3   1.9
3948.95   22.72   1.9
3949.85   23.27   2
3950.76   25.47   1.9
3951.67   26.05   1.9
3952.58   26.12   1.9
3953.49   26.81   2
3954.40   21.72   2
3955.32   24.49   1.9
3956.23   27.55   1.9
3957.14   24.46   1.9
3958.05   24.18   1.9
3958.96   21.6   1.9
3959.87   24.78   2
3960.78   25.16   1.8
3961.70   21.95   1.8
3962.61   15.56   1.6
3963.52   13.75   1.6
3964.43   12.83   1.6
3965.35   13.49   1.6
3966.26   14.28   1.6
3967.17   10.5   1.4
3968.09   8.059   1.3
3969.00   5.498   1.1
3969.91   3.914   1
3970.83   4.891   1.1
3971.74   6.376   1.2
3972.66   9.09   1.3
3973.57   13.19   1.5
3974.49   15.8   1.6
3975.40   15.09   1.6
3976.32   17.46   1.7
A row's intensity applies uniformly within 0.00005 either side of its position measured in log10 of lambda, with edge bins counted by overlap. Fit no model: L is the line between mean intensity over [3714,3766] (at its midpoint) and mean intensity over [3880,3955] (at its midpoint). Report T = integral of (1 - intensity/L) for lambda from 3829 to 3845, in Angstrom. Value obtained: 4.1 Angstrom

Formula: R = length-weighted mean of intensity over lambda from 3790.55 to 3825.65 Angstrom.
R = 21.9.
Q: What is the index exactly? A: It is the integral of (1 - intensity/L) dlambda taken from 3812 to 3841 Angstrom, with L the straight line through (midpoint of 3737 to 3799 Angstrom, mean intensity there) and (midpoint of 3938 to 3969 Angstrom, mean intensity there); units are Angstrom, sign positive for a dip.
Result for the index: 5.2 Angstrom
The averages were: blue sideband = 21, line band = 16.7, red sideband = 18.8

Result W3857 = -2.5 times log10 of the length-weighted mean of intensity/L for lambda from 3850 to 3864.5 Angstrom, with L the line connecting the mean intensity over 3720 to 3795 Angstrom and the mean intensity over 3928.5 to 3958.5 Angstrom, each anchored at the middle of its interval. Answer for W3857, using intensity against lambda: -0.20 mag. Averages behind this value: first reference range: 20.4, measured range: 22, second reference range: 16.4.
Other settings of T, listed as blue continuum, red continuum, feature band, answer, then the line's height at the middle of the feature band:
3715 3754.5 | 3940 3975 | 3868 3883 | -3.98 Angstrom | 17.8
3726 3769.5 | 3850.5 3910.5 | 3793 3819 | -3.22 Angstrom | 20.1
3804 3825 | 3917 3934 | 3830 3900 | 0.45 Angstrom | 20.5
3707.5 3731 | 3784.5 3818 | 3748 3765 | 0.96 Angstrom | 21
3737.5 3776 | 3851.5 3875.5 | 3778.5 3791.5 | -3.37 Angstrom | 19.8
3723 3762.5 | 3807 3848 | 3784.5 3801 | -2.56 Angstrom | 18.7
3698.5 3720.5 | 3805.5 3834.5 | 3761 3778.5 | -1.08 Angstrom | 20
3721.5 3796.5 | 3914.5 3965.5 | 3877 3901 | -2.67 Angstrom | 19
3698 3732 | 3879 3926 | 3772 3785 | -3.12 Angstrom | 20.6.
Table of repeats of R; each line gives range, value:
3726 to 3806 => 20.8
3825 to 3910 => 20.2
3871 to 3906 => 21.2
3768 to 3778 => 21.4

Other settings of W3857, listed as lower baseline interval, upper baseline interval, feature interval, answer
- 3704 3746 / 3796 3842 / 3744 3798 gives -0.14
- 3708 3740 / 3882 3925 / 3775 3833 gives -0.09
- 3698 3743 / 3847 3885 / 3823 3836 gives 0.38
